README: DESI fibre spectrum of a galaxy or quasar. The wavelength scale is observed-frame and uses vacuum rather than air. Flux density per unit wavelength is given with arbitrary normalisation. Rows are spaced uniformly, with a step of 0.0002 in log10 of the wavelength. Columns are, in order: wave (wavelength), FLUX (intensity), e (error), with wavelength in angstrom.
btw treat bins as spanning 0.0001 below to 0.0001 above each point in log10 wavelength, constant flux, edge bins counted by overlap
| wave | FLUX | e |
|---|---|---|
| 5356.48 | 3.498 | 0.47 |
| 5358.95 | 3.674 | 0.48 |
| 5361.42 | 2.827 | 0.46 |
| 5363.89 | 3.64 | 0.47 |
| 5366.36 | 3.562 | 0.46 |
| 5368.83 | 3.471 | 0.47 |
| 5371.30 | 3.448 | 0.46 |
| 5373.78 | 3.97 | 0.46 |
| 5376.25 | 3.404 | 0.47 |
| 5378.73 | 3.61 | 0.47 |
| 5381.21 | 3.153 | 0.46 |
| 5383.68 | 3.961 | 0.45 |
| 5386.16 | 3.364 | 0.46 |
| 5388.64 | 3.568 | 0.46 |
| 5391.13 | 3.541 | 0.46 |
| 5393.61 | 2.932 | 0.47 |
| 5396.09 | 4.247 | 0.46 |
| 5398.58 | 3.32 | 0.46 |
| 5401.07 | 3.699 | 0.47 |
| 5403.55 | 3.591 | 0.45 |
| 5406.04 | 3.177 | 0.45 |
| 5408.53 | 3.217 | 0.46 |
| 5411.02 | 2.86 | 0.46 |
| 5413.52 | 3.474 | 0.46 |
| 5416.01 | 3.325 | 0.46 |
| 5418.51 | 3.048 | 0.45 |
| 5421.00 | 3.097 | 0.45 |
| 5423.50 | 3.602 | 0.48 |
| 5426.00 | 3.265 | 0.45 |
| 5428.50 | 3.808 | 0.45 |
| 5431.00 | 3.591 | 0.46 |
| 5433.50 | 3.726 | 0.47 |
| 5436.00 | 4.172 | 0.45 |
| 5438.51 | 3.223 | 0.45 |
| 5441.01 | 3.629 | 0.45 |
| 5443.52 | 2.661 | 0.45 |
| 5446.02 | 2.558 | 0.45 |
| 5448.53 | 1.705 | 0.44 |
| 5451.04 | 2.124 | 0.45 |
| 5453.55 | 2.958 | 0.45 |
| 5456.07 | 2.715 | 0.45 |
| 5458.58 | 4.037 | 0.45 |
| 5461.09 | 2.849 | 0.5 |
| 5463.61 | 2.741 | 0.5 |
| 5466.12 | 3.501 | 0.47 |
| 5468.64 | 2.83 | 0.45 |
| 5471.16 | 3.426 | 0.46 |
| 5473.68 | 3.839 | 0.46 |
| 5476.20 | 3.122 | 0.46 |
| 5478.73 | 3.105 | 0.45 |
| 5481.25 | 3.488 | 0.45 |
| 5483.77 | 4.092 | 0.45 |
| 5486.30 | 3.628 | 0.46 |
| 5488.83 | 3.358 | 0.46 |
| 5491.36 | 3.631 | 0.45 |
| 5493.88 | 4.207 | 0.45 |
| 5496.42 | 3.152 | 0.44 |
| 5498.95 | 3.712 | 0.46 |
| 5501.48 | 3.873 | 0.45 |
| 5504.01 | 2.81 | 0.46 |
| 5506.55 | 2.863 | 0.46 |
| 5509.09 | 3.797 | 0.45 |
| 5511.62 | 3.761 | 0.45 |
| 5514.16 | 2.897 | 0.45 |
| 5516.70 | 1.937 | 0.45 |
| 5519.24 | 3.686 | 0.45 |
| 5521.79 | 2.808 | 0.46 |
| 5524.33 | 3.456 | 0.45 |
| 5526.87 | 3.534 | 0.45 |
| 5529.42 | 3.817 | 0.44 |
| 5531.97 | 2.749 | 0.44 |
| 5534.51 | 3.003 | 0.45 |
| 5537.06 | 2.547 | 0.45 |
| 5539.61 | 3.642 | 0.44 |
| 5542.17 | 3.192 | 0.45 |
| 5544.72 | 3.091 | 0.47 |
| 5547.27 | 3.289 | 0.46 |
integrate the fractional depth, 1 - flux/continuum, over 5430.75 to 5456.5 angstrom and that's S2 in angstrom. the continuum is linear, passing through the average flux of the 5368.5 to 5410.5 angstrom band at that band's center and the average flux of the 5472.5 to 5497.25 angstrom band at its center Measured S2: 4.0 angstrom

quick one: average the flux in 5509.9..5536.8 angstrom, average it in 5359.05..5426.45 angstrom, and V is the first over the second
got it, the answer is 0.92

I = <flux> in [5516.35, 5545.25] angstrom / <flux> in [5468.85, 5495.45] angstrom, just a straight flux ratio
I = 0.89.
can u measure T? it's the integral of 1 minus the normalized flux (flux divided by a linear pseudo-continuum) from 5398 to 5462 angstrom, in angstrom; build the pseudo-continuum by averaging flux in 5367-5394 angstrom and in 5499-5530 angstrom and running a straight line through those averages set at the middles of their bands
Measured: 4.1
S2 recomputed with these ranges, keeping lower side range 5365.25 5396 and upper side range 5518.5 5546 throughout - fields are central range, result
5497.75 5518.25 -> 0.4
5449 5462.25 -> 2.0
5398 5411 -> 0.5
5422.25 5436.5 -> -1.0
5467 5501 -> -2.0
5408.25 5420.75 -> 1.0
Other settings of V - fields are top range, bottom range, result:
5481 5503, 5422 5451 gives 1.14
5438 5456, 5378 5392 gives 0.76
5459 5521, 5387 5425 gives 0.99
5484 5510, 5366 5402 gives 0.99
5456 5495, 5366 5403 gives 0.97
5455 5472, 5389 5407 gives 0.90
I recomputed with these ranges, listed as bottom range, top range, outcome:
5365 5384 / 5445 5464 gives 0.76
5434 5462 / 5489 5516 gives 1.15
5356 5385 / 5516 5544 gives 0.89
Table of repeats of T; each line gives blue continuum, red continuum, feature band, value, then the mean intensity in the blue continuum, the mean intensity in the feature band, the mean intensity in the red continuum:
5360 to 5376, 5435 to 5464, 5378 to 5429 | -2.6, 3.48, 3.41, 2.94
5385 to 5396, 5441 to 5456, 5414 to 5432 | -2.9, 3.45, 3.39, 2.53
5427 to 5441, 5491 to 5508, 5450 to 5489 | 3.5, 3.69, 3.24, 3.46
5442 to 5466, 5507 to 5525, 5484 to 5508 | -3.7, 2.75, 3.5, 3.17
